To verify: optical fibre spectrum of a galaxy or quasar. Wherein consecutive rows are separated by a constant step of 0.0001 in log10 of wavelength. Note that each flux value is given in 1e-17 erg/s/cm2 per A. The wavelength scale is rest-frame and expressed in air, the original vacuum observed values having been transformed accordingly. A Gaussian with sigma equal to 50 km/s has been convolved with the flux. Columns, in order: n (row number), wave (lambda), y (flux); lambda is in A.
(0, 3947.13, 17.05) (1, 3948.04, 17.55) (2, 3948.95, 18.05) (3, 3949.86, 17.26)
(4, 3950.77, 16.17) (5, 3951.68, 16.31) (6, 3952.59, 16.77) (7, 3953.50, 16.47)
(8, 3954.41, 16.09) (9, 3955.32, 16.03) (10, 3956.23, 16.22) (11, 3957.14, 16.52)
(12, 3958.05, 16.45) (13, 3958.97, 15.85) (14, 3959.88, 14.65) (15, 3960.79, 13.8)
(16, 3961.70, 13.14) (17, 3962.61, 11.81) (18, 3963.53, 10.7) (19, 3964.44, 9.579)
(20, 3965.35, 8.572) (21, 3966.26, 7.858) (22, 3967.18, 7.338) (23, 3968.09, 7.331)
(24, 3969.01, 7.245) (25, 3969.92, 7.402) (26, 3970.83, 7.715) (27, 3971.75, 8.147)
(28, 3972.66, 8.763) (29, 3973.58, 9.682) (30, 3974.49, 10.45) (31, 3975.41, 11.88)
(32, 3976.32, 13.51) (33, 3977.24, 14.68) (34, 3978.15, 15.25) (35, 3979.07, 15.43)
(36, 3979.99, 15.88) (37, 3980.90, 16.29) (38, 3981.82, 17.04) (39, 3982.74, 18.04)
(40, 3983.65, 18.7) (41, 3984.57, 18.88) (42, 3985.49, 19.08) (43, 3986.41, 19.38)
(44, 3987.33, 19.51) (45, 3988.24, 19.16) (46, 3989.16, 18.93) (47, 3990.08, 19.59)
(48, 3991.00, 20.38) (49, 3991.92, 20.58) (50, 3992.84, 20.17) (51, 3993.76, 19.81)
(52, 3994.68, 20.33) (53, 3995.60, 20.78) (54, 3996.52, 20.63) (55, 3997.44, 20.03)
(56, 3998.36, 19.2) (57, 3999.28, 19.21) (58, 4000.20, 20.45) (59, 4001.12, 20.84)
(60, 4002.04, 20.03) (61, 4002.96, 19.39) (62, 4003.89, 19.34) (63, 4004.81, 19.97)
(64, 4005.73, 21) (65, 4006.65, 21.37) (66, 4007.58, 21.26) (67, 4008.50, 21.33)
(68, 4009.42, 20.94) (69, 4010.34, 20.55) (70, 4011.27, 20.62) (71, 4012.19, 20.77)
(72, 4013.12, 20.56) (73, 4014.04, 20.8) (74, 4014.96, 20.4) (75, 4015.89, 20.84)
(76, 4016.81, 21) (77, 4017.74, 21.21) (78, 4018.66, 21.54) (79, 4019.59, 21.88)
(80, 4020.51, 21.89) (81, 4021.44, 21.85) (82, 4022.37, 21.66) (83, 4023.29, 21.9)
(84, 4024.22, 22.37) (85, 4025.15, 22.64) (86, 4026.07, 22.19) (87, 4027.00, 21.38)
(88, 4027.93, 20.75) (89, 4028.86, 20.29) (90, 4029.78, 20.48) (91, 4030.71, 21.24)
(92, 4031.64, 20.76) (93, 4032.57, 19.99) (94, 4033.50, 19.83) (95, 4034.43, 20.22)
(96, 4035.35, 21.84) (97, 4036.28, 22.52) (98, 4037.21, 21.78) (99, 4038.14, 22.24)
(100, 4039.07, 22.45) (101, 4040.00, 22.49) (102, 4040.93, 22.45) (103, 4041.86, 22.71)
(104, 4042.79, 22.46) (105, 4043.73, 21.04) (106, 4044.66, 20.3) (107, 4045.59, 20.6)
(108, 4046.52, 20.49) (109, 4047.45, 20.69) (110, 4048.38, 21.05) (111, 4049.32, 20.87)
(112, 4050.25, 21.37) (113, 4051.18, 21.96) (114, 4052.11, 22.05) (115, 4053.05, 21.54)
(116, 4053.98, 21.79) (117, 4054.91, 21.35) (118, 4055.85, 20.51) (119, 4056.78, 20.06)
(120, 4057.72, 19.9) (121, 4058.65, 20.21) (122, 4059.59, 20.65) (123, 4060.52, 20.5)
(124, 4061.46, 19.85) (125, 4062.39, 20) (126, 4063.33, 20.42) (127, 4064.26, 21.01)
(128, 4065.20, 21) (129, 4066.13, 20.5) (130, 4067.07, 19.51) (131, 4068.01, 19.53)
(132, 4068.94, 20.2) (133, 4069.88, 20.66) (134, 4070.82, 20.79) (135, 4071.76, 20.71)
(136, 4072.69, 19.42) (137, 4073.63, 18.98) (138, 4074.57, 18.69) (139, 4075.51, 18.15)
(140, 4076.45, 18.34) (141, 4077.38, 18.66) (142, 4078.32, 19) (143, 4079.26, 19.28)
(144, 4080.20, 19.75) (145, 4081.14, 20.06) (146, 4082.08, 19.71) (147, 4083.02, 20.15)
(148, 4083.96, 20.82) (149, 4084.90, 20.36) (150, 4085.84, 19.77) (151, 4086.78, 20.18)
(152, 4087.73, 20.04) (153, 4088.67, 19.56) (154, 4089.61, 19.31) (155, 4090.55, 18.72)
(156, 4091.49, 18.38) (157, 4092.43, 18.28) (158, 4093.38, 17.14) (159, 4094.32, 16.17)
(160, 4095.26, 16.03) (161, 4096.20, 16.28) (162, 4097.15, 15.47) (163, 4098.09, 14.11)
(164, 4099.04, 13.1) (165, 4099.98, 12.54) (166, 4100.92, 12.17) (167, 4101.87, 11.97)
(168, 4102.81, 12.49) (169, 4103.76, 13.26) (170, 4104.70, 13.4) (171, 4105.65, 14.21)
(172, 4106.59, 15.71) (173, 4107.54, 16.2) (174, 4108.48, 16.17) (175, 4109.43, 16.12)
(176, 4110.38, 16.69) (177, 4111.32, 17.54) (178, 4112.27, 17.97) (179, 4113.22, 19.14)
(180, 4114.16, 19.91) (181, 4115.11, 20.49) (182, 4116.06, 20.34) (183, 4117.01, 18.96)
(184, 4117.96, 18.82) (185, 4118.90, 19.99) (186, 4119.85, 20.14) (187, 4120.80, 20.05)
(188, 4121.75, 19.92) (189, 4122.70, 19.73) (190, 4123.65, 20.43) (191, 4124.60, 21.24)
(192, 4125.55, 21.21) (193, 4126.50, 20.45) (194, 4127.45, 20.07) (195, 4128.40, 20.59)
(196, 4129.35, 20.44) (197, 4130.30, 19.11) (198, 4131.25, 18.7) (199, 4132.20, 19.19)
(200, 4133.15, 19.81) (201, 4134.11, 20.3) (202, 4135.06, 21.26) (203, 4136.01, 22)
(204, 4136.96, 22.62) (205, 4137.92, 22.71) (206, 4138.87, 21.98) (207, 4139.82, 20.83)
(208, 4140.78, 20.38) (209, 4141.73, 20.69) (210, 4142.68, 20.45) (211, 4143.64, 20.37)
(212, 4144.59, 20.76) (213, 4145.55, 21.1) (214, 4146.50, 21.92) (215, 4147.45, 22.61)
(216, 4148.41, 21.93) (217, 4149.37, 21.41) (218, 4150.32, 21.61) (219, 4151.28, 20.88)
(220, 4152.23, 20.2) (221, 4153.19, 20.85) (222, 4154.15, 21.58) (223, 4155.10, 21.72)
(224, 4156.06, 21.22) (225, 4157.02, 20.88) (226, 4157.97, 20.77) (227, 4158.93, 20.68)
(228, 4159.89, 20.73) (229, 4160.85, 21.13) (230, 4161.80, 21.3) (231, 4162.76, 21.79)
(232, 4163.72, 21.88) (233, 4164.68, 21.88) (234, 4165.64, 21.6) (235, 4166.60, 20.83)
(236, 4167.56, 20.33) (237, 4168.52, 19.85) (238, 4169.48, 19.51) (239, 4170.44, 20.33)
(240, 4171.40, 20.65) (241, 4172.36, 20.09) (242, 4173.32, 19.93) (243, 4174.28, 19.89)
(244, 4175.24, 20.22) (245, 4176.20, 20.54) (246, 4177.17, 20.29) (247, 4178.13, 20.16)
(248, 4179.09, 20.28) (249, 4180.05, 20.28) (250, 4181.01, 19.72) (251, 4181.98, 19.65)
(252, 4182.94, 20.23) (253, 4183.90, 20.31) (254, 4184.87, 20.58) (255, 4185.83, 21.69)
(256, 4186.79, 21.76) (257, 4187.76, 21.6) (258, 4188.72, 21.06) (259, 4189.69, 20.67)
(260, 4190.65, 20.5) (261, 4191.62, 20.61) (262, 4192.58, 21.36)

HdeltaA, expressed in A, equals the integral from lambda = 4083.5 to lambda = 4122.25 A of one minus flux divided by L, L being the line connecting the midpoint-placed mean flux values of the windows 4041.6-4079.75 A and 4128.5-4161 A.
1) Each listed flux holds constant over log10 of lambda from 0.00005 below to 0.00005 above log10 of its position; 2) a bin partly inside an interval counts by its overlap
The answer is 6.4 A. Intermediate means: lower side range 20.4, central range 17.3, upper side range 21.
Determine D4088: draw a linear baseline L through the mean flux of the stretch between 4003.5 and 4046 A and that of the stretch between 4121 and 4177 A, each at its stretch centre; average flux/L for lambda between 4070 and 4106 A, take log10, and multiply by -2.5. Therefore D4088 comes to 0.197 mag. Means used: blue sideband 21.3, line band 17.5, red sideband 20.8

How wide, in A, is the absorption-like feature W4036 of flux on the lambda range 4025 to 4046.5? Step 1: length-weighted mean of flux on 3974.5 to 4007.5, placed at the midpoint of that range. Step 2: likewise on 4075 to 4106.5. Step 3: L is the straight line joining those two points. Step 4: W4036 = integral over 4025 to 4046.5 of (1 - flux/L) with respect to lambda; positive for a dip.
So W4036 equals -4.1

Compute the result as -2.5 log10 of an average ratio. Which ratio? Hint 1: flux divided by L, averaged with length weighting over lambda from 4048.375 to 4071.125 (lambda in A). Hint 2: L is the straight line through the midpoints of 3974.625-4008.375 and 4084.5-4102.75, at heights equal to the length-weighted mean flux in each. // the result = -0.189 mag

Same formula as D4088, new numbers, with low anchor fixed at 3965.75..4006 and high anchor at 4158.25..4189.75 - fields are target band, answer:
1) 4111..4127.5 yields -0.025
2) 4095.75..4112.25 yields 0.284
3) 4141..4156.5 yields -0.060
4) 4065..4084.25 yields -0.078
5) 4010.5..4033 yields -0.235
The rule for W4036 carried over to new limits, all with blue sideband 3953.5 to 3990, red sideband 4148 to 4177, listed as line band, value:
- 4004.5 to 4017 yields -4.6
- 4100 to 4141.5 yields 1.5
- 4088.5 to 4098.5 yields 0.6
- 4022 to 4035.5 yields -4.5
